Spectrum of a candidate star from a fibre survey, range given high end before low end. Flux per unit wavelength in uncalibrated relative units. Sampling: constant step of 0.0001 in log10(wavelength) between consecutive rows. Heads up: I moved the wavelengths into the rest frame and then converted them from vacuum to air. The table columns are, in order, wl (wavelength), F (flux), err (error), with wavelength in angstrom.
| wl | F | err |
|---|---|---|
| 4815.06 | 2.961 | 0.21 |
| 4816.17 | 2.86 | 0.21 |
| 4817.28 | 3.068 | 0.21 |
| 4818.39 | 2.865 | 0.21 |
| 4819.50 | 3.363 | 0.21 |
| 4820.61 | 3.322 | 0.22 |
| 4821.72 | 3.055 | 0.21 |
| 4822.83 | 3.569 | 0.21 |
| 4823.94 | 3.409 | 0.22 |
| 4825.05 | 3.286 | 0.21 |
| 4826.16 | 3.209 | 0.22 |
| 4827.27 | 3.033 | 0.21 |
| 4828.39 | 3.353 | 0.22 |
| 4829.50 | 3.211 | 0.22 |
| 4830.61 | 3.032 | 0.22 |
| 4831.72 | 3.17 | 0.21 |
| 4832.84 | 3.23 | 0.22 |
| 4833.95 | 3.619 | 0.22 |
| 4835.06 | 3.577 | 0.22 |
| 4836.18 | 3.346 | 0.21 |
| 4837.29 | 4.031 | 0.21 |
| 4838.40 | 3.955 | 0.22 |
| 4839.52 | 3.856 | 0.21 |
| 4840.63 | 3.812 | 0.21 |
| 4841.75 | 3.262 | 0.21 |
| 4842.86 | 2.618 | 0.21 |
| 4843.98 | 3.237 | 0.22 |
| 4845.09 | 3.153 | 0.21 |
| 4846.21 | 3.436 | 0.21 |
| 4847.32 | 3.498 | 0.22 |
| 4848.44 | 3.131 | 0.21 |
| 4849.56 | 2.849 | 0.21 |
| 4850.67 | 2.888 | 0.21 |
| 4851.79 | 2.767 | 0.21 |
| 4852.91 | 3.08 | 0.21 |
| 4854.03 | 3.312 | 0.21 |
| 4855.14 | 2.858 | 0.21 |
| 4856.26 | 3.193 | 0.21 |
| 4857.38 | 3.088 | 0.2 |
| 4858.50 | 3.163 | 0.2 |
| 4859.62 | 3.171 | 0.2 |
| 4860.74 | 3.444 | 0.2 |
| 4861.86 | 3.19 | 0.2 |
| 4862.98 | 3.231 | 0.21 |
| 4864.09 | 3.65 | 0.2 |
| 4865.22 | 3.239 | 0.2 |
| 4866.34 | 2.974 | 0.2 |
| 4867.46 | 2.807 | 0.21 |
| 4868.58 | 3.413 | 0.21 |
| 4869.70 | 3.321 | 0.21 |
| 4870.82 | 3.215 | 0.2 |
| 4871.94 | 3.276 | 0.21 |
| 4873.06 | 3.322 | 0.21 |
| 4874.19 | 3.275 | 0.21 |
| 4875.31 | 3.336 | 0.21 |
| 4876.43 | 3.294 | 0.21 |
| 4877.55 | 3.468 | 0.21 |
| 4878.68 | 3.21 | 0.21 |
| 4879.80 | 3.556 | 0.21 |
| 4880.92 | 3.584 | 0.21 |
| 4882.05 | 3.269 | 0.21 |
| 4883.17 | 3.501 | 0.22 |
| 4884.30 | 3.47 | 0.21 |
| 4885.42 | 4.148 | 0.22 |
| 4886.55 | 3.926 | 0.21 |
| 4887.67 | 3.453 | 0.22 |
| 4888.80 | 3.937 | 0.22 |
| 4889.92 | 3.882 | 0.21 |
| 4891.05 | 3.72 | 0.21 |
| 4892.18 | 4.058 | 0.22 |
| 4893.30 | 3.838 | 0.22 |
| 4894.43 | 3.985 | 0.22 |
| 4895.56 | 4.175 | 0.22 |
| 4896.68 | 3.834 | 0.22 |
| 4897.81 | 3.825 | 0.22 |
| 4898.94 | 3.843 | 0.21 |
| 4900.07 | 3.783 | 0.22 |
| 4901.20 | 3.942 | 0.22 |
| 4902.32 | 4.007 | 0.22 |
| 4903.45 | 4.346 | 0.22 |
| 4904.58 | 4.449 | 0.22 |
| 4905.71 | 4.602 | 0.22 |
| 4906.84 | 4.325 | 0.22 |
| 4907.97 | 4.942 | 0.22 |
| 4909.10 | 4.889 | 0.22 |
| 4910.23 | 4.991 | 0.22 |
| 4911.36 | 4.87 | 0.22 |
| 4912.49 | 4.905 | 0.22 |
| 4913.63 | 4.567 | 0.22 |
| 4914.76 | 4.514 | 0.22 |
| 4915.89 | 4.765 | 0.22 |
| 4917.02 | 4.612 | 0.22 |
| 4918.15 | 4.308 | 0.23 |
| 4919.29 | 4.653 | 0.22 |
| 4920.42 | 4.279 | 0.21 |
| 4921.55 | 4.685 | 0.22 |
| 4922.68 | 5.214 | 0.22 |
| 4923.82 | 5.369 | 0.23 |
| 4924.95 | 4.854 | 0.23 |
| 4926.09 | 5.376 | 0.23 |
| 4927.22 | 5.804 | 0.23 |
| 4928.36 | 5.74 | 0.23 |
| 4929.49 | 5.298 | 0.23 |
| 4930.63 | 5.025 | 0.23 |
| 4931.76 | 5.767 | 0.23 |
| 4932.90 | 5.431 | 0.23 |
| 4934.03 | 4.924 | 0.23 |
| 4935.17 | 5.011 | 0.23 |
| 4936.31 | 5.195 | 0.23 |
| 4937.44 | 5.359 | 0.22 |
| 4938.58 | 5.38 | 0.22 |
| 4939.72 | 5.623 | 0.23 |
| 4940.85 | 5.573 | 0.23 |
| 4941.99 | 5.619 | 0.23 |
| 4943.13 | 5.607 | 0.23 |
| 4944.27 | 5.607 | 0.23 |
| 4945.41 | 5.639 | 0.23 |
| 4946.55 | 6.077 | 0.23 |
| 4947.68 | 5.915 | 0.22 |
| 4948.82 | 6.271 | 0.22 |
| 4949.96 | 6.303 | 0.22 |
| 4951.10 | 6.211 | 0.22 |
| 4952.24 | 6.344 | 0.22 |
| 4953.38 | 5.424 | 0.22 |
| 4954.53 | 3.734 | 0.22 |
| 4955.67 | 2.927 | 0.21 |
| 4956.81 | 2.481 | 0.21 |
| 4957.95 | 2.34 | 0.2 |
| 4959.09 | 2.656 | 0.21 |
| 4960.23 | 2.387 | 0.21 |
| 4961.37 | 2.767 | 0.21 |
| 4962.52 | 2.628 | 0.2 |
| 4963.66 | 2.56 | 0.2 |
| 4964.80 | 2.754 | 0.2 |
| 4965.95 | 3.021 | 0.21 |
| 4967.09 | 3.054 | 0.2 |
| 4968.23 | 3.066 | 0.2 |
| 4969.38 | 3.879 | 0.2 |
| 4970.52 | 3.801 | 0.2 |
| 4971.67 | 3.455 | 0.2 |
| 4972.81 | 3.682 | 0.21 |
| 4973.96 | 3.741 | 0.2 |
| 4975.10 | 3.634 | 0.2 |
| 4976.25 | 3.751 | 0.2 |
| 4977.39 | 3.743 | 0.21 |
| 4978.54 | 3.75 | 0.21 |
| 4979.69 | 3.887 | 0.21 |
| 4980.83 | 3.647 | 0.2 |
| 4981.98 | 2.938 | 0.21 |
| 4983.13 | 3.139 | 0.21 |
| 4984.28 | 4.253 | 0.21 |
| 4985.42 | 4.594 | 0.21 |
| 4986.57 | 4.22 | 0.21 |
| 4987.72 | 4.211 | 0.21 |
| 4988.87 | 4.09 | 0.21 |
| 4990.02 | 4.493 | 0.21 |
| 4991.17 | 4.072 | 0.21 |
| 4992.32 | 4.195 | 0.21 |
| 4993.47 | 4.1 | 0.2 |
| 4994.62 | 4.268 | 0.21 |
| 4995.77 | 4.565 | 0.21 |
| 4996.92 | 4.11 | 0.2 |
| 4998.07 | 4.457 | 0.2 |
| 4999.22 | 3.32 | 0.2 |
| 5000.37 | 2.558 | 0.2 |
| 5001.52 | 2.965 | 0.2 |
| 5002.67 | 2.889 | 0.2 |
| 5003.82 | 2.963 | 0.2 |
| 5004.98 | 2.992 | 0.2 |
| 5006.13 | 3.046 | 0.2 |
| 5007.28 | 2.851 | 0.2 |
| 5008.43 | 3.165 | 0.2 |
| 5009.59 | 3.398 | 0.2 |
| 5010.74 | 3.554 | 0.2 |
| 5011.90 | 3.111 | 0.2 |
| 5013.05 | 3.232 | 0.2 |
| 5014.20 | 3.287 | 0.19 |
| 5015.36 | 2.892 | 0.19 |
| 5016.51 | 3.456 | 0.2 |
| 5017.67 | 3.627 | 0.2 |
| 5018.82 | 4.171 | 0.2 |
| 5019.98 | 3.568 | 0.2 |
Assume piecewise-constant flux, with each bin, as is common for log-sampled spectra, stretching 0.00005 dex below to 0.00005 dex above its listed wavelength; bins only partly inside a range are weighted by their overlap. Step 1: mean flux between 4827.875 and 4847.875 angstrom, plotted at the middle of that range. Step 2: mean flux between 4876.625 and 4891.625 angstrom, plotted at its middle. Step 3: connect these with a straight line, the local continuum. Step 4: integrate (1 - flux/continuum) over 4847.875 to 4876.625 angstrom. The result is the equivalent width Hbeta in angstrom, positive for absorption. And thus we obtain 2.9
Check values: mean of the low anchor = 3.41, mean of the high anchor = 3.62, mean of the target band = 3.17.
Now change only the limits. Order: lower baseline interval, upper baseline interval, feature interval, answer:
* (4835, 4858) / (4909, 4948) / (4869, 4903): 4.44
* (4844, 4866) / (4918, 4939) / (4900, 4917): 0.25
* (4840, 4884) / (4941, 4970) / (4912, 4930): -4.98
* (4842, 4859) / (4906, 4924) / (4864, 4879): 1.49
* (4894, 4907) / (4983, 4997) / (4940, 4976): -0.07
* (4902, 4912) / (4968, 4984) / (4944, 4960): -3.27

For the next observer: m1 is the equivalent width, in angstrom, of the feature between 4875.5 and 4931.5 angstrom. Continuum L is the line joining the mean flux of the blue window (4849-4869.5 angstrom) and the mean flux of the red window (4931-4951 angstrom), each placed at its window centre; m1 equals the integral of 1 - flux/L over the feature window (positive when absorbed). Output 2.3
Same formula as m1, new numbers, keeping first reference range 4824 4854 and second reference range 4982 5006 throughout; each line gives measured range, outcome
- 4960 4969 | 2.1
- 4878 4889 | -0.5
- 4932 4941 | -4.3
